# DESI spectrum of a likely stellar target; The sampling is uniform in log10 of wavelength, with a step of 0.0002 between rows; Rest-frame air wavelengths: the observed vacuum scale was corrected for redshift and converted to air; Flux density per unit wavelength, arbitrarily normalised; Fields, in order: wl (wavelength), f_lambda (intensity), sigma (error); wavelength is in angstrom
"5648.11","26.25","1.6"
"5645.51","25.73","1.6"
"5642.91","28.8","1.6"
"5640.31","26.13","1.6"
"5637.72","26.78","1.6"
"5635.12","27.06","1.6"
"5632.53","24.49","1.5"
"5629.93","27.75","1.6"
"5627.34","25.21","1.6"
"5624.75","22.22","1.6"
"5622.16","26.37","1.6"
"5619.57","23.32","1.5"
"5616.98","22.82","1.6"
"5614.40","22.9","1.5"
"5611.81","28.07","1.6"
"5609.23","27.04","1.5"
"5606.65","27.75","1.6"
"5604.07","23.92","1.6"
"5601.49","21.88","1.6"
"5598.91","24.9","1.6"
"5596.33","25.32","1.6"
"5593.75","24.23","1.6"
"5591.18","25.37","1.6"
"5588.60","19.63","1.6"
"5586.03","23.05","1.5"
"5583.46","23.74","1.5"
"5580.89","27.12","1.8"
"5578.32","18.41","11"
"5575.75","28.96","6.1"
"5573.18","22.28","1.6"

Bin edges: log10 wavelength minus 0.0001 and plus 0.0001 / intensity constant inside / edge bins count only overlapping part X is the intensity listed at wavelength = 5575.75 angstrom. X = 28.96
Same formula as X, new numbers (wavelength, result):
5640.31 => 26.13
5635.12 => 27.06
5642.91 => 28.8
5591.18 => 25.37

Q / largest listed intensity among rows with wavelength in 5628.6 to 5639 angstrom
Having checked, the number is 27.75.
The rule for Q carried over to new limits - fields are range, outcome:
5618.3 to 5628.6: 26.37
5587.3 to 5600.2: 25.37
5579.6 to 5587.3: 27.12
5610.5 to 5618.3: 28.07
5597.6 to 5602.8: 24.9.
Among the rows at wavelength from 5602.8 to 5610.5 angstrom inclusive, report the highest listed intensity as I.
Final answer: 27.75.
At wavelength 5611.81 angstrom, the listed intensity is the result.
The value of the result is 28.07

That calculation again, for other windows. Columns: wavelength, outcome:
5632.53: 24.49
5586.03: 23.05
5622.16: 26.37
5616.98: 22.82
